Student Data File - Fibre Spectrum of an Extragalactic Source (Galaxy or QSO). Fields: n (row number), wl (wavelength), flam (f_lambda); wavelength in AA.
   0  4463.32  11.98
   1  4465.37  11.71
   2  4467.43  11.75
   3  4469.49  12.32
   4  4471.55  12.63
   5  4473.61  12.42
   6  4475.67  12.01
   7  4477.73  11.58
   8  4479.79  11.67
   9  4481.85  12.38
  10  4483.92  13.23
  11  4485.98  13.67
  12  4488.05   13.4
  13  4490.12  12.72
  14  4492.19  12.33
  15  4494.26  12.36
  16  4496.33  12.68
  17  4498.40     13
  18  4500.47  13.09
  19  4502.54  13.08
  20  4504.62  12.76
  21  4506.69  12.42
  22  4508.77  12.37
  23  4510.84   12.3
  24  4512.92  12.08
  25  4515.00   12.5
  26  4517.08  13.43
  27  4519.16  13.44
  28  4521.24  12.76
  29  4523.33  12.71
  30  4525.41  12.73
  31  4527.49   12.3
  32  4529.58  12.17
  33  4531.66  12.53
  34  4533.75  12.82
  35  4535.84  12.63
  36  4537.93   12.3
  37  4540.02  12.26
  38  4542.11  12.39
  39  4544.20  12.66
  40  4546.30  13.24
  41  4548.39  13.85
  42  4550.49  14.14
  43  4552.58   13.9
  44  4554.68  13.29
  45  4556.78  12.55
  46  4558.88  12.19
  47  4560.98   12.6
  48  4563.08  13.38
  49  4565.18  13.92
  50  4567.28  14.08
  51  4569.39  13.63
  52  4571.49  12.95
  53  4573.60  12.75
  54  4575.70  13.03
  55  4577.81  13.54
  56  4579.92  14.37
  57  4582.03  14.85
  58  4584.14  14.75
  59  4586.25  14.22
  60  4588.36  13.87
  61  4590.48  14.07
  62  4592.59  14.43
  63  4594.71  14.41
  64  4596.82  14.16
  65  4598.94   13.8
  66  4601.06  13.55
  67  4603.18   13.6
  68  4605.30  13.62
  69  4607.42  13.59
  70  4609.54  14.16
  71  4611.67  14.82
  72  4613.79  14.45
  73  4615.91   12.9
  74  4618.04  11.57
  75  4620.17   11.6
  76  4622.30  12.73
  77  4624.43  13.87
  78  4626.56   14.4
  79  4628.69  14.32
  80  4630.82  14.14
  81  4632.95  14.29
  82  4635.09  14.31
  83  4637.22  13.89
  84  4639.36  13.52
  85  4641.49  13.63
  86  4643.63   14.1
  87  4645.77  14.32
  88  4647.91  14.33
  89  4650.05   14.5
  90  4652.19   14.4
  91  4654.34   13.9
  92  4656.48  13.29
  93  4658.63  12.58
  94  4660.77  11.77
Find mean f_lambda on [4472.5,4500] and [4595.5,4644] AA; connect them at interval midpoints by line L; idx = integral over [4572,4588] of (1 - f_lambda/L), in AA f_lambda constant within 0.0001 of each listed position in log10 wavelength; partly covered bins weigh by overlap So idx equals -0.6 AA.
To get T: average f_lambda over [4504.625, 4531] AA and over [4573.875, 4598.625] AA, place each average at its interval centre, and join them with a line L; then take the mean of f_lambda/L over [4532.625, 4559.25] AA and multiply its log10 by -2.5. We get 0.02 mag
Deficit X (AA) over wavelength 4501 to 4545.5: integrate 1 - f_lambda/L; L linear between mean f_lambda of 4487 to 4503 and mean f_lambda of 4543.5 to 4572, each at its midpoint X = 1.5 AA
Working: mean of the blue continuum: 12.8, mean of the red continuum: 13.3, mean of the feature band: 12.6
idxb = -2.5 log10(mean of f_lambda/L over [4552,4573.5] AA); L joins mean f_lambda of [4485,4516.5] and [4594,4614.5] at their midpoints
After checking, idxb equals 0.023 mag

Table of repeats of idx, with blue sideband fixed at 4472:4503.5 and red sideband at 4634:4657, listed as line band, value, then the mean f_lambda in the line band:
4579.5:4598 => -1.1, 14.3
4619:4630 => 0.4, 13.4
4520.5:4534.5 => 0.5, 12.6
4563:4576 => 0.0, 13.4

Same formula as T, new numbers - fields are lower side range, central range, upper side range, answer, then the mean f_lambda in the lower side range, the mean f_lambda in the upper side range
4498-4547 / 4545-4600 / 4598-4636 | -0.04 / 12.7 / 13.6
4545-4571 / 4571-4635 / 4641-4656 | 0.00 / 13.4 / 14.2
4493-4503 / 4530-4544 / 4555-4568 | 0.04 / 12.8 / 13.1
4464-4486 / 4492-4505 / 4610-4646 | -0.03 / 12.2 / 13.7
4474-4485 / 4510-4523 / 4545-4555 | 0.02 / 12.2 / 13.7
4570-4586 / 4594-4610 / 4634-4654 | 0.00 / 13.8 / 14.1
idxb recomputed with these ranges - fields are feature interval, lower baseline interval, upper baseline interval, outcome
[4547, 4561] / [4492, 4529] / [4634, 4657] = -0.01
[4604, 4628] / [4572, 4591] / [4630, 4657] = 0.04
